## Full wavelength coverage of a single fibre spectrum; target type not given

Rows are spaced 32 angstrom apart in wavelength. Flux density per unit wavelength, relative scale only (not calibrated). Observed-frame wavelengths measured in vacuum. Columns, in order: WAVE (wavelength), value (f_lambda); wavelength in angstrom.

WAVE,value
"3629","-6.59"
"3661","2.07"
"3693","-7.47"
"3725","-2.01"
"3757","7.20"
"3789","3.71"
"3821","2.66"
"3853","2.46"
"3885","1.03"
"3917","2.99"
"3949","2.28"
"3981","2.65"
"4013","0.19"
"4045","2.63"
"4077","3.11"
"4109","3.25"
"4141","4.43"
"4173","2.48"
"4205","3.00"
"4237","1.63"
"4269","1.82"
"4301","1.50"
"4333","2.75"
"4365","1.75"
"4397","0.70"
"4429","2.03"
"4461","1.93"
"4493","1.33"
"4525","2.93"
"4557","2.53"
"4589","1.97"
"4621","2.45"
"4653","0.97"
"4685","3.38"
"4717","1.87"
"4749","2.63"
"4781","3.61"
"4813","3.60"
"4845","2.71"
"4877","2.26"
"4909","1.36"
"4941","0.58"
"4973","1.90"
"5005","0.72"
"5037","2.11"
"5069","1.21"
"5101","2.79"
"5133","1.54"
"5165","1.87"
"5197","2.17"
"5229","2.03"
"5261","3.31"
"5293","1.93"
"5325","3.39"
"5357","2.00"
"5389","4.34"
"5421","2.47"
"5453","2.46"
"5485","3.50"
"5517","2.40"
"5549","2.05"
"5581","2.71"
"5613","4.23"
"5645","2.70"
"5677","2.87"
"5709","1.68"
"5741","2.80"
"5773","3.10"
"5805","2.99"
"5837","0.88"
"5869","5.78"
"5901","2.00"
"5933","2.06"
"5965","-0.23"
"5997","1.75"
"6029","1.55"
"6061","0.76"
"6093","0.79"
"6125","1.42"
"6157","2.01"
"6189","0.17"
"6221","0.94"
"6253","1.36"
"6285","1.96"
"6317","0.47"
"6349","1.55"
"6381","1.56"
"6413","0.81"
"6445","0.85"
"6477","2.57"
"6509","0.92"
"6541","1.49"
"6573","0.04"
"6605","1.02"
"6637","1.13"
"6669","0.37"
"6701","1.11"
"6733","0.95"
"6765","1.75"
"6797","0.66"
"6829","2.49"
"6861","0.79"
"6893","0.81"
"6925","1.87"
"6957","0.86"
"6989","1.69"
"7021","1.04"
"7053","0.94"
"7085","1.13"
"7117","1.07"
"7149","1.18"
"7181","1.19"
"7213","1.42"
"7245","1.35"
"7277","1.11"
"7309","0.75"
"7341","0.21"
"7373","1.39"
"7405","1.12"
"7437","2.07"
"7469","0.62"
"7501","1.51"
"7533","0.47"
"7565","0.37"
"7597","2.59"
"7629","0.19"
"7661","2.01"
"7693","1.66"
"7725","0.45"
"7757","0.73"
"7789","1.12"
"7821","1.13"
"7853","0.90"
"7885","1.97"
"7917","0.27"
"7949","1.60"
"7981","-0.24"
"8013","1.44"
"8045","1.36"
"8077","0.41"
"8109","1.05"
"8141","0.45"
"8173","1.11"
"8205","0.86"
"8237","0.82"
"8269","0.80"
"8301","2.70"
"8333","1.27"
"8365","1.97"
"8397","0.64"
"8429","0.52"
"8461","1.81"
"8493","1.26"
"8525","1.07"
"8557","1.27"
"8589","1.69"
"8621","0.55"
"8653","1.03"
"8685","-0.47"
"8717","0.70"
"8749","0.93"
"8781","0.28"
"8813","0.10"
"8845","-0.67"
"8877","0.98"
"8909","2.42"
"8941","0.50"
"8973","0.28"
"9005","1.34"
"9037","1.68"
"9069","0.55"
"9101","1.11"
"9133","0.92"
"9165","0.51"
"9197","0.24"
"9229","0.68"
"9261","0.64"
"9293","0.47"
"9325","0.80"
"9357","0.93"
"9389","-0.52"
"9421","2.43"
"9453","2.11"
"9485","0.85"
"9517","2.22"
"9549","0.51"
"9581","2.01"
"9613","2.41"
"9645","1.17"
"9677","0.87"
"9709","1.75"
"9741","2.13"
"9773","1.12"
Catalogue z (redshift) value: 0.169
